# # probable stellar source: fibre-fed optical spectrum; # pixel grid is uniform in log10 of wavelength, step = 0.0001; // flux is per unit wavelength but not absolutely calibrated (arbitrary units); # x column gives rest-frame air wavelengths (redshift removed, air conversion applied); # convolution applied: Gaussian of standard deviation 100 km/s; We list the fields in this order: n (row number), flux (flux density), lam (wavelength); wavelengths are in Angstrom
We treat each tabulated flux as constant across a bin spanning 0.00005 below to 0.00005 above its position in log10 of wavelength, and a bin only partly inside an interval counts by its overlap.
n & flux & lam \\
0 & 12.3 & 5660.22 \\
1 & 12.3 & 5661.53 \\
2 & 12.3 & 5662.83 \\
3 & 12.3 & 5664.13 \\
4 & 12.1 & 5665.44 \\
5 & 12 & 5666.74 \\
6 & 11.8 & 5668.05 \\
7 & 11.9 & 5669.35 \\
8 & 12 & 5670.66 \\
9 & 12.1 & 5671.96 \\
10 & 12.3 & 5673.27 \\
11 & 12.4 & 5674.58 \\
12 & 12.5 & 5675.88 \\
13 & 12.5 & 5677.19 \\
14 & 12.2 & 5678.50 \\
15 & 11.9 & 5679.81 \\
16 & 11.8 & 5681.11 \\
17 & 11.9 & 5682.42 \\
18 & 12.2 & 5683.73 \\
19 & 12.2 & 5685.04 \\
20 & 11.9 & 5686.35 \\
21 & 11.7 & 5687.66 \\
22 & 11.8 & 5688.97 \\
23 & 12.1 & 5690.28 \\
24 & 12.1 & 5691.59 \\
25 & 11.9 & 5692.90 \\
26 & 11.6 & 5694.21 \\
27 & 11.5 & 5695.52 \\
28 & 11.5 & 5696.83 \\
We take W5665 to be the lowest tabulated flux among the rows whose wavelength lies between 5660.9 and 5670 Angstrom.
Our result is 11.8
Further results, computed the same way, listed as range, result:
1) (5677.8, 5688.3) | 11.7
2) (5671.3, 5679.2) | 12.1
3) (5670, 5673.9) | 12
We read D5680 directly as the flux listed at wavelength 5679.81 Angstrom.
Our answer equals 11.9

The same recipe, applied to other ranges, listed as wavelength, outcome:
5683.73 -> 12.2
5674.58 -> 12.4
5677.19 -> 12.5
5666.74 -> 12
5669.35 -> 11.9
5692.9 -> 11.9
